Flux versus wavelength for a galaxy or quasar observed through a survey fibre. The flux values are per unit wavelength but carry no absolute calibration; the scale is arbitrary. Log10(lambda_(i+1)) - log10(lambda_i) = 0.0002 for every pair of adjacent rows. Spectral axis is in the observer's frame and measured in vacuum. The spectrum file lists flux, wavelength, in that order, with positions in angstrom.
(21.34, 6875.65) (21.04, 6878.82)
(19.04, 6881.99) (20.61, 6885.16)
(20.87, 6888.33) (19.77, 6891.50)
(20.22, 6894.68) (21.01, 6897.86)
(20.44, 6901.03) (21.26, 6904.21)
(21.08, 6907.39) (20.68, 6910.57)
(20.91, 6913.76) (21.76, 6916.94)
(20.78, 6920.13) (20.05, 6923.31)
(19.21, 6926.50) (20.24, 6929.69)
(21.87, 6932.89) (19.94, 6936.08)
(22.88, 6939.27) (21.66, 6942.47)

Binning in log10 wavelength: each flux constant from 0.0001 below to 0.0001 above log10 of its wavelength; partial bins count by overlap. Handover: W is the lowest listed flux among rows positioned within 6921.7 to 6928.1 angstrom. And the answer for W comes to 19.21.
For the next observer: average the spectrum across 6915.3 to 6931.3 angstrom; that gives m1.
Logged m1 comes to 20.4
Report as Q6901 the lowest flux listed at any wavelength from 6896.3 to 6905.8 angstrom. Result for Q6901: 20.44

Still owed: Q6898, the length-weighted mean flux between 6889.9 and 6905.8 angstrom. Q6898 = 20.5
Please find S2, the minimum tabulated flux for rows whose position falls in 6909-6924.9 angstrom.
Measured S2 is 20.05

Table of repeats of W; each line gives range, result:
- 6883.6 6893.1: 19.77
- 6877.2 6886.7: 19.04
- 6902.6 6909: 21.08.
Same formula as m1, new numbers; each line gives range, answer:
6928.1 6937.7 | 20.7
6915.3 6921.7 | 21.3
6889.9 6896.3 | 20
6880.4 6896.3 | 20.1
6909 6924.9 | 20.8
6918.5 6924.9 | 20.4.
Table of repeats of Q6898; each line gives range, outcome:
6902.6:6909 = 21.2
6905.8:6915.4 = 20.9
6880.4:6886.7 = 19.8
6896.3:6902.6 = 20.7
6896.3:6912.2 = 20.9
